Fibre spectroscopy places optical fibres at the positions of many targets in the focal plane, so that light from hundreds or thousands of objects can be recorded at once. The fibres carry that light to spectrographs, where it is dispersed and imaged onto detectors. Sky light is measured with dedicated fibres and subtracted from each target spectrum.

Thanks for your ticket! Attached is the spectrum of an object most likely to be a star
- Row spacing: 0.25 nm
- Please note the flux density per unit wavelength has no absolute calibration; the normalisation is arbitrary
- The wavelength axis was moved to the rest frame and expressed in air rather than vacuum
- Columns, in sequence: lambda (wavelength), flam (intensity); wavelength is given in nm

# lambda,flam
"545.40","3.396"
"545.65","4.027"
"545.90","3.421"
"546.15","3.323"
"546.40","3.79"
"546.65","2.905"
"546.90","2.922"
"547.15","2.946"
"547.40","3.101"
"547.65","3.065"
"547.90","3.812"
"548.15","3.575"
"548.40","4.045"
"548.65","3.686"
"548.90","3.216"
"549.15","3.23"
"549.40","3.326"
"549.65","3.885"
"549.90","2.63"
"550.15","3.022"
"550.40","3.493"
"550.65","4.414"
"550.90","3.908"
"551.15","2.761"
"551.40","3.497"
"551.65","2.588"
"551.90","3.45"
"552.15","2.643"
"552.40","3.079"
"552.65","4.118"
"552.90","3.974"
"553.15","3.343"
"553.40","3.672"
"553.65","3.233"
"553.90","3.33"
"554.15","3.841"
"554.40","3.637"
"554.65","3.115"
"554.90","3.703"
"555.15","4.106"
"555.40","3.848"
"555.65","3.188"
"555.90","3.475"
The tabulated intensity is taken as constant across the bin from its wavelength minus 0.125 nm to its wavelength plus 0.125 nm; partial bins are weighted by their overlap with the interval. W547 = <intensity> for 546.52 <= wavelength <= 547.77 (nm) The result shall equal 2.99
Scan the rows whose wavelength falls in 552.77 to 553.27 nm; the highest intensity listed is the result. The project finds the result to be 3.974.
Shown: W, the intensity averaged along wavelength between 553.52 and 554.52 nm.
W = 3.51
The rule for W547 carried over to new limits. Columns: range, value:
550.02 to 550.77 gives 3.63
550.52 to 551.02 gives 4.16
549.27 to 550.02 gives 3.28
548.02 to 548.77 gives 3.77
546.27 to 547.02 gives 3.21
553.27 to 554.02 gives 3.41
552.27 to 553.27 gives 3.63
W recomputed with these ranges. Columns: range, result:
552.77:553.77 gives 3.56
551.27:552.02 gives 3.17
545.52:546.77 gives 3.5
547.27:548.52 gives 3.52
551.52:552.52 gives 2.94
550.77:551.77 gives 3.2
